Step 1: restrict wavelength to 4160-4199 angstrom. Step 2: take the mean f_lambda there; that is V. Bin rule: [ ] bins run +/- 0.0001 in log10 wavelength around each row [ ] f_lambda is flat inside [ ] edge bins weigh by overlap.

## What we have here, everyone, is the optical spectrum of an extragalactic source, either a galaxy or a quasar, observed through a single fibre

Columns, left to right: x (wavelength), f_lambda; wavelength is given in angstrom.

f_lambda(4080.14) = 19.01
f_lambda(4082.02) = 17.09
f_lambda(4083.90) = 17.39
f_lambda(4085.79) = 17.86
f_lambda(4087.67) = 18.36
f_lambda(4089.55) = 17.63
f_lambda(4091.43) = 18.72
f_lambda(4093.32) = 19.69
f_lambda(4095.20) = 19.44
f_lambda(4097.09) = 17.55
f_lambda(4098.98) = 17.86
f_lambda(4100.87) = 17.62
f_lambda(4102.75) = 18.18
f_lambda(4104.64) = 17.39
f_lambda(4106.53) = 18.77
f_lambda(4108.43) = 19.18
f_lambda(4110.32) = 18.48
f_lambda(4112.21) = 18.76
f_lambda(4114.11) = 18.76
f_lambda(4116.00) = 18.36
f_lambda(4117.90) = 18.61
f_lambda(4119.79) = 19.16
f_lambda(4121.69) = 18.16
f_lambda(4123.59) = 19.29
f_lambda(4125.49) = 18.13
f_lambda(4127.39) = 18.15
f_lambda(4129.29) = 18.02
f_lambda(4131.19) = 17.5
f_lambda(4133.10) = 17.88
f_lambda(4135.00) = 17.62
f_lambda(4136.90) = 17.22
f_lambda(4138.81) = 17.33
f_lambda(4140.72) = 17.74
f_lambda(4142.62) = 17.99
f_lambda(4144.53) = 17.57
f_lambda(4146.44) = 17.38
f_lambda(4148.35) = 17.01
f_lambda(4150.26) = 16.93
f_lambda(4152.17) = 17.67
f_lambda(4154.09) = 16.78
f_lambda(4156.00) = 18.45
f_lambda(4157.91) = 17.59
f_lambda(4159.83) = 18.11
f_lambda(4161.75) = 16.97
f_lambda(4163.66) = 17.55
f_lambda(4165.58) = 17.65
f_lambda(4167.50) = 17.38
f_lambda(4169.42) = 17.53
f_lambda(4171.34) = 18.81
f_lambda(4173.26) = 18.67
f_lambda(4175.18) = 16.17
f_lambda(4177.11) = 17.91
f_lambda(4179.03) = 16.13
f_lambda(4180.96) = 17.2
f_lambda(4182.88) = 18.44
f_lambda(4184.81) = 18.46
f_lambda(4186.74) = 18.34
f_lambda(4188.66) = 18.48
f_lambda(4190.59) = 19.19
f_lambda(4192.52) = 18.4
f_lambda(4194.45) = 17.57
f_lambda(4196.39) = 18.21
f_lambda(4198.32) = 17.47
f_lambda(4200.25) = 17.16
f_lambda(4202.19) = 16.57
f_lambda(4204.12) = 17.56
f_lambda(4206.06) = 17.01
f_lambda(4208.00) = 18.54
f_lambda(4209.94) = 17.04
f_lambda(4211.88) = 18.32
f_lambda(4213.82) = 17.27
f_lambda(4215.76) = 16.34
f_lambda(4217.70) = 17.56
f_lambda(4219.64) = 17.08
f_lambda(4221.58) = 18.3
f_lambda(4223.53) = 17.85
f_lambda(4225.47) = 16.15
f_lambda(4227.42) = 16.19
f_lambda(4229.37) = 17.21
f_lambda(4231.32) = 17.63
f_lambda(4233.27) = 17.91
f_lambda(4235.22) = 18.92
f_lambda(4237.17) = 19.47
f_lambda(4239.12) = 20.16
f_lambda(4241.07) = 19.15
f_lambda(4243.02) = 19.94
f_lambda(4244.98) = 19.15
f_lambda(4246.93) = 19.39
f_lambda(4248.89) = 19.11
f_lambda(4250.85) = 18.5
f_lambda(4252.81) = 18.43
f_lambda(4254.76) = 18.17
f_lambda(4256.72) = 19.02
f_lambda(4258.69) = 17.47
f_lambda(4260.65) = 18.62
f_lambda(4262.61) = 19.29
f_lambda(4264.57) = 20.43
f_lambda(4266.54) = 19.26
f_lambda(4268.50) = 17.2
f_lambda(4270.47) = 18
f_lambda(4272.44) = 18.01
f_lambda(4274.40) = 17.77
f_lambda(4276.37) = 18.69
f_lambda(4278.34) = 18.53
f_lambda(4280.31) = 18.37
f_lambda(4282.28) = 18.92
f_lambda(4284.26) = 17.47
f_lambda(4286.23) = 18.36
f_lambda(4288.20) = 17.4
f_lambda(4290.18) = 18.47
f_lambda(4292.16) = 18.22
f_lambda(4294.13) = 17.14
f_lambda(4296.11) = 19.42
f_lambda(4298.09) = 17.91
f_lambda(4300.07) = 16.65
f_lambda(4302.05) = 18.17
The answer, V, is 17.8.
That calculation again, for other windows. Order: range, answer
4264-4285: 18.4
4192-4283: 18.2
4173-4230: 17.5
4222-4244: 18.2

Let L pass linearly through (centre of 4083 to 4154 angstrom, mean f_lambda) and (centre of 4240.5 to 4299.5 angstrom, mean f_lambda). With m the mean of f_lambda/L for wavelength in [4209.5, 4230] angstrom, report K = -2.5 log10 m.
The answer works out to 0.07 mag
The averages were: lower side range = 18.1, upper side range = 18.5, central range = 17.2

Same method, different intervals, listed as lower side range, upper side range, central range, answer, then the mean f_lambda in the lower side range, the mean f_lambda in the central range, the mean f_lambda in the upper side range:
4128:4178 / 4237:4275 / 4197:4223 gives 0.05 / 17.6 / 17.4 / 18.8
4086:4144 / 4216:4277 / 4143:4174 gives 0.04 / 18.2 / 17.6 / 18.4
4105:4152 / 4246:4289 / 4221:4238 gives 0.04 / 18.1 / 17.7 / 18.5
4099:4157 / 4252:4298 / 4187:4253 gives 0.01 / 18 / 18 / 18.4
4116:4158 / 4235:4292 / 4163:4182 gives 0.03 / 17.8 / 17.5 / 18.7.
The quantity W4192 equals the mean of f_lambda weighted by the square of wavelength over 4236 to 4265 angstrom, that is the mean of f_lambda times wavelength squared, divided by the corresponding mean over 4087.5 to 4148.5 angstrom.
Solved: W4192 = 1.1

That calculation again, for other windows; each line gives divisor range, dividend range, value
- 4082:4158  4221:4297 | 1.09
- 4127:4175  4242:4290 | 1.11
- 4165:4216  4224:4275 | 1.07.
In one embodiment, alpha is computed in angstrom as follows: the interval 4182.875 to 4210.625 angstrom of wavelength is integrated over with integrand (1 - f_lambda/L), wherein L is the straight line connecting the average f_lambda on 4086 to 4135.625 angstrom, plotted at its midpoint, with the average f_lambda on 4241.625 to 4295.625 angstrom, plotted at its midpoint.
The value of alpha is 0.8 angstrom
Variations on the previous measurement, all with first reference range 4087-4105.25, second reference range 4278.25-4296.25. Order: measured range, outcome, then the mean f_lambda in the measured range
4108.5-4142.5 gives 0.1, 18.2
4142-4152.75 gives 0.5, 17.4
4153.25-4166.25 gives 0.5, 17.6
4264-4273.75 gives -0.2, 18.5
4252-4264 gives -0.3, 18.6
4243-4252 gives -0.5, 19.1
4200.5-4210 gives 0.4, 17.3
